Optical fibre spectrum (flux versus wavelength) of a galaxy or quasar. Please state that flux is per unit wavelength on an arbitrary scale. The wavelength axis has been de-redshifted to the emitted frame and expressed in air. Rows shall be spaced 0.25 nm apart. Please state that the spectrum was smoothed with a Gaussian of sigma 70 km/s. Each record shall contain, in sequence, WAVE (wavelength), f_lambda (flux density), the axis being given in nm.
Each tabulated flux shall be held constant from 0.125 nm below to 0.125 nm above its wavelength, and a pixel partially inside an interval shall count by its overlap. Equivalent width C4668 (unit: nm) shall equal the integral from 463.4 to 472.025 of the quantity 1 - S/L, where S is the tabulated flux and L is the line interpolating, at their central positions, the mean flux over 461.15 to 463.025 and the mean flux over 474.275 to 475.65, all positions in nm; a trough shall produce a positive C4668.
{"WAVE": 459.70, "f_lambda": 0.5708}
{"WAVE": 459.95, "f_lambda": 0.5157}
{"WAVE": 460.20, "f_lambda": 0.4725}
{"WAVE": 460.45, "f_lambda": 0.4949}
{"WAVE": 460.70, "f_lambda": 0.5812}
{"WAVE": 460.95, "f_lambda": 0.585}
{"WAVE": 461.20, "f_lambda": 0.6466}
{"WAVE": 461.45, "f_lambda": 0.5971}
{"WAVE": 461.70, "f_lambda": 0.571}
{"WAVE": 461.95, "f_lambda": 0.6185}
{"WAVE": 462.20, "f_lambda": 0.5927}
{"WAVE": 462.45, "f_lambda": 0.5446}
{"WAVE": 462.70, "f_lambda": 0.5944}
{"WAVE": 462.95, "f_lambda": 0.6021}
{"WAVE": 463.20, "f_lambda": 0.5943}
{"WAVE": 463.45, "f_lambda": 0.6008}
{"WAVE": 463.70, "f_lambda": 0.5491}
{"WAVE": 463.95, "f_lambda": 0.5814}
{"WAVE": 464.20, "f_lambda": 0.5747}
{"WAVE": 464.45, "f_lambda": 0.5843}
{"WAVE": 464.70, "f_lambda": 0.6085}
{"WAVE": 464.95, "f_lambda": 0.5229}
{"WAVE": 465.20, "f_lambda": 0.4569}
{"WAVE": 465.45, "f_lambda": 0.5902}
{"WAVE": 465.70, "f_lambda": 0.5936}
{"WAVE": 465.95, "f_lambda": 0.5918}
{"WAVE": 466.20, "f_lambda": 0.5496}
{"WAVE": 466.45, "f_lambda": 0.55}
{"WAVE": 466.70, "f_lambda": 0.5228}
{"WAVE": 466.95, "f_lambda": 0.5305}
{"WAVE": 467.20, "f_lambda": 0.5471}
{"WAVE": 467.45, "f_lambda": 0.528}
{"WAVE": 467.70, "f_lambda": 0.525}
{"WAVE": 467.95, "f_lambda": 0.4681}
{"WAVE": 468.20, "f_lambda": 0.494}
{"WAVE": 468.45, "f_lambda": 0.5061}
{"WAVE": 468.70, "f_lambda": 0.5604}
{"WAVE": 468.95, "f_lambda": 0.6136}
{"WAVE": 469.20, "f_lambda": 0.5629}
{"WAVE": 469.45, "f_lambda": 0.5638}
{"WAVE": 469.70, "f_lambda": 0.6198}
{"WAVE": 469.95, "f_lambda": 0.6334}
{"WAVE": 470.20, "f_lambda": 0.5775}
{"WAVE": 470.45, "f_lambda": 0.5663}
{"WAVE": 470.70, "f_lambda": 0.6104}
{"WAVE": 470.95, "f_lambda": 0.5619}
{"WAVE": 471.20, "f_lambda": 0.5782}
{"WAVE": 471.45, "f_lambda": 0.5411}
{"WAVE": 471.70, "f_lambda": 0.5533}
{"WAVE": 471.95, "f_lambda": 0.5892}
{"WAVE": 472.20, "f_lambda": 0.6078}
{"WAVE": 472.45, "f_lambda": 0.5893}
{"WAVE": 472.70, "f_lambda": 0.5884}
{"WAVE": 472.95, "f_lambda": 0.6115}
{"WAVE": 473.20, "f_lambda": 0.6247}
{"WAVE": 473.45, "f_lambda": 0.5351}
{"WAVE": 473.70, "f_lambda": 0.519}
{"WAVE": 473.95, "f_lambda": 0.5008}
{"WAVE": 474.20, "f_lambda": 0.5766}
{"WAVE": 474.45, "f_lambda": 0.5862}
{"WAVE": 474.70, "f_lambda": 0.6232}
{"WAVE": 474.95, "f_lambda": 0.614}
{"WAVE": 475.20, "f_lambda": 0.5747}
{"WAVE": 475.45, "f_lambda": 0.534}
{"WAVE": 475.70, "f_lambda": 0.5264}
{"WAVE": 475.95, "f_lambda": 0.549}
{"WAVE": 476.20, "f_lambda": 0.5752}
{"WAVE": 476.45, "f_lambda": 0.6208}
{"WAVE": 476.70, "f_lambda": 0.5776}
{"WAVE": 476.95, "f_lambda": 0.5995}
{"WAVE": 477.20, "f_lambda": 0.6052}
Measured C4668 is 0.43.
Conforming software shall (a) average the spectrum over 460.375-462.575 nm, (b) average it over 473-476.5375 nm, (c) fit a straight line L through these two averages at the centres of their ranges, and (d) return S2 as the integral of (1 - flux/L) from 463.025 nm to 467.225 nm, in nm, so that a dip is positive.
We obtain 0.12 nm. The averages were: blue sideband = 0.583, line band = 0.563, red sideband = 0.569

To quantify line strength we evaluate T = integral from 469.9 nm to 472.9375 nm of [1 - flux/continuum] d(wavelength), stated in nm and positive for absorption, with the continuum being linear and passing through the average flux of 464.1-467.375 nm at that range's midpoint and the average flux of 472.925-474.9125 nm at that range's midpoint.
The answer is -0.09 nm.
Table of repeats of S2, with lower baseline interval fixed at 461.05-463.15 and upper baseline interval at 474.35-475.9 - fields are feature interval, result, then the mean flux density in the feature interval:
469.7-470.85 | -0.03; 0.599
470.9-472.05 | 0.03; 0.564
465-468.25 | 0.30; 0.535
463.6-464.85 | 0.03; 0.579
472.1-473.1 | -0.04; 0.6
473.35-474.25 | 0.07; 0.529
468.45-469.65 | 0.03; 0.571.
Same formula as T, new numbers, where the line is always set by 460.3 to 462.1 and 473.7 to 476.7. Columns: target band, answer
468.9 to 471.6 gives -0.04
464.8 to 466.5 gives 0.08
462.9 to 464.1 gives -0.01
